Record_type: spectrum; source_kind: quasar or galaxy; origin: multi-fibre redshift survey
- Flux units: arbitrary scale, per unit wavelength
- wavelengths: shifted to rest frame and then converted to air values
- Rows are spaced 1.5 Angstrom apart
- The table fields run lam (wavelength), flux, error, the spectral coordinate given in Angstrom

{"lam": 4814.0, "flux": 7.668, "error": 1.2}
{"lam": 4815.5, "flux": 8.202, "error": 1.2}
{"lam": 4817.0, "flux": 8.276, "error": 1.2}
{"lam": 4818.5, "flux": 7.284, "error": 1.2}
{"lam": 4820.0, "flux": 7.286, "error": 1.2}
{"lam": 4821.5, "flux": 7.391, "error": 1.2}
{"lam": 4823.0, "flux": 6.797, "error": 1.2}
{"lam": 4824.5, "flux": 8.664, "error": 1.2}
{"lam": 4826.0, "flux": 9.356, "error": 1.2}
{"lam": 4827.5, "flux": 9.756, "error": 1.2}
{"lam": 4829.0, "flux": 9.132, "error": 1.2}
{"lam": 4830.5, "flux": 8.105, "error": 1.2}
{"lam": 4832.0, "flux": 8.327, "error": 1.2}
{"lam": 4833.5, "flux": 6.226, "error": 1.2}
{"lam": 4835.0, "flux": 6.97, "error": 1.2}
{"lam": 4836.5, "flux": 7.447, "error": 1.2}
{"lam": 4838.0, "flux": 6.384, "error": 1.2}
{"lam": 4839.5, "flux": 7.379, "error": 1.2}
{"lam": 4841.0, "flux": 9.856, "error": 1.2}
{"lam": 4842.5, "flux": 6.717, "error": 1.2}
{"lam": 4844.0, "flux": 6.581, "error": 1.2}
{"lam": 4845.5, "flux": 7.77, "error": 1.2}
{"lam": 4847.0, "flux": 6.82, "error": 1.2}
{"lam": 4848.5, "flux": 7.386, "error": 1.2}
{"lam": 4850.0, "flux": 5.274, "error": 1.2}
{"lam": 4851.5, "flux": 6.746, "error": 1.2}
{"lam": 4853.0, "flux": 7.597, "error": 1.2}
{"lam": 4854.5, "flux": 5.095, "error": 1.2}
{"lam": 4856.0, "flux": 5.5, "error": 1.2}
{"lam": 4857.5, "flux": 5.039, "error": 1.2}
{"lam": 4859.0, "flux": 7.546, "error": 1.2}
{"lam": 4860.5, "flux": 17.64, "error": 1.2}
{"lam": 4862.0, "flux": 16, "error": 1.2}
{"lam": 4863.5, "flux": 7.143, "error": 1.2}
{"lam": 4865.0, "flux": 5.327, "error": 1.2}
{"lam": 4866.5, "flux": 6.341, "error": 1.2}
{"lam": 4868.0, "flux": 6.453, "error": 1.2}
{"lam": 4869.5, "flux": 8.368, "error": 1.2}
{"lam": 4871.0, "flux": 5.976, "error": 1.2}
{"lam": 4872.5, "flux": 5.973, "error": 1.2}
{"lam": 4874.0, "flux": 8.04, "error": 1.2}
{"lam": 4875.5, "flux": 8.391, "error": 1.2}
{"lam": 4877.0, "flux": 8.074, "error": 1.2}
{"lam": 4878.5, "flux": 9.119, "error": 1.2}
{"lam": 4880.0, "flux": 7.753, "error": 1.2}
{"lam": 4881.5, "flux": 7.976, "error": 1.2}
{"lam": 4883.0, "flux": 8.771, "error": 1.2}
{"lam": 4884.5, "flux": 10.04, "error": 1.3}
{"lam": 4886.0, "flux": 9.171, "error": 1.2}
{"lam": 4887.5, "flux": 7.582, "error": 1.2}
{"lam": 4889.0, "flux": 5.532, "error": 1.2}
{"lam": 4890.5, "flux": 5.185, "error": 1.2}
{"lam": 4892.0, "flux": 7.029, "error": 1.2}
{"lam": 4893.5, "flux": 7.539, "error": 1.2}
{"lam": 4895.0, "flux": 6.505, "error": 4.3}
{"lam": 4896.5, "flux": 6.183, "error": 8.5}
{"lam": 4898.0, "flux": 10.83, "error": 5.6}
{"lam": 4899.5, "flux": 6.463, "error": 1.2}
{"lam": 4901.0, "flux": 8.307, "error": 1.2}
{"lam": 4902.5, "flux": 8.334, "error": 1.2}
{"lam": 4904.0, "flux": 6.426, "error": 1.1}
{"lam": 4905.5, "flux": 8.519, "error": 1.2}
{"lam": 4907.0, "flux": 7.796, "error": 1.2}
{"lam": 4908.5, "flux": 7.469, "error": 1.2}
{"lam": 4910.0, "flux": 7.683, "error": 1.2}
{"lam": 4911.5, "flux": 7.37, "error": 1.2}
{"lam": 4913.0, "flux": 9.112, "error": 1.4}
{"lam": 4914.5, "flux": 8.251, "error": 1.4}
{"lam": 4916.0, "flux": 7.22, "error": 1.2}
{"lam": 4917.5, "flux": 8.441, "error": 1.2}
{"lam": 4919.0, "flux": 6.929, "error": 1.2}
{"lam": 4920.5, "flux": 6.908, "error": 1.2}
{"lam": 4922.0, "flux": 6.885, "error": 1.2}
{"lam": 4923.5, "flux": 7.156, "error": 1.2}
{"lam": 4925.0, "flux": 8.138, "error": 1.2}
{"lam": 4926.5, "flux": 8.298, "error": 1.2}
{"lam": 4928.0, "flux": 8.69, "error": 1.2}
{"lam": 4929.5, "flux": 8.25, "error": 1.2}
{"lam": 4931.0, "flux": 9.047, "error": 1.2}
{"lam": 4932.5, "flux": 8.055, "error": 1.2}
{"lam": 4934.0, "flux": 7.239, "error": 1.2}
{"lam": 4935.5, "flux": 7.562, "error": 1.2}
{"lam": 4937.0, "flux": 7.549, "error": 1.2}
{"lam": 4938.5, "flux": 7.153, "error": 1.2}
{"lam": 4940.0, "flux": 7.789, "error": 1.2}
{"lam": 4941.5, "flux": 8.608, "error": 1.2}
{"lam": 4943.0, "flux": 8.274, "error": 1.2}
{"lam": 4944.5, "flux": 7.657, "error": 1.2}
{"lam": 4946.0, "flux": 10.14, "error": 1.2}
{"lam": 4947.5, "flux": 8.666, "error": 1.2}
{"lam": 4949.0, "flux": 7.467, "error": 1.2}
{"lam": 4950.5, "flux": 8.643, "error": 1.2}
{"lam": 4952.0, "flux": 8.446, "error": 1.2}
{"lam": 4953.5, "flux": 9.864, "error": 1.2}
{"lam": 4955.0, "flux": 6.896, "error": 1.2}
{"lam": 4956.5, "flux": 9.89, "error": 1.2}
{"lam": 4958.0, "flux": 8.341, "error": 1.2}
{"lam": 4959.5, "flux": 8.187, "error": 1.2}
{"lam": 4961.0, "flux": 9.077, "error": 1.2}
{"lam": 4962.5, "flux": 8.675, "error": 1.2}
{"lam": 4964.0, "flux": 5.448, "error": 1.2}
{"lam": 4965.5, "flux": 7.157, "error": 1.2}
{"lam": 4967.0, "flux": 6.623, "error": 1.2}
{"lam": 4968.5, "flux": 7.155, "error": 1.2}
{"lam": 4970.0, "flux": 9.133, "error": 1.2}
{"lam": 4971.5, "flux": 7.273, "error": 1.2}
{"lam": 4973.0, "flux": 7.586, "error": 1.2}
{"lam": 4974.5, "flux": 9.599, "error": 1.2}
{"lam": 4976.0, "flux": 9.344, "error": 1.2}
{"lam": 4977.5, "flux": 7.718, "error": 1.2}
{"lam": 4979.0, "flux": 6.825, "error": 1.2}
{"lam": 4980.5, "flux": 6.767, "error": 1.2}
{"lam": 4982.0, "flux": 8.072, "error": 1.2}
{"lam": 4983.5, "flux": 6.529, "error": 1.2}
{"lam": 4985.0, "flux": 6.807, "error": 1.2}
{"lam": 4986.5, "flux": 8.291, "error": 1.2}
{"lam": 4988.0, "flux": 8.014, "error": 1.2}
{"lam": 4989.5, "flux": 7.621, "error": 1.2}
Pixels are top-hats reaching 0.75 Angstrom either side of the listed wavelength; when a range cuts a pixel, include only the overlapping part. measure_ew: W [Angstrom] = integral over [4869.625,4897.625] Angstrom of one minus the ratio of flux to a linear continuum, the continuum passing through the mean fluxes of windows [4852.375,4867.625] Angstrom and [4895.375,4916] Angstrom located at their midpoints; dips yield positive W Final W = 1.8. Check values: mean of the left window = 8.28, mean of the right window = 7.85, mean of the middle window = 7.56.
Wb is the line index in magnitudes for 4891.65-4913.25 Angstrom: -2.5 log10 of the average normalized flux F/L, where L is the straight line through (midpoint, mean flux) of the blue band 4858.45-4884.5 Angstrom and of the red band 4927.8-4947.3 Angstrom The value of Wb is 0.09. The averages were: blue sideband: 8.57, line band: 7.68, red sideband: 8.15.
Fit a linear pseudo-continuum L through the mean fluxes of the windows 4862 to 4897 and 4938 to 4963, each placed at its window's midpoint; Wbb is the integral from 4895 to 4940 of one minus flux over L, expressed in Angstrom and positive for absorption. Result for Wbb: 1.4 Angstrom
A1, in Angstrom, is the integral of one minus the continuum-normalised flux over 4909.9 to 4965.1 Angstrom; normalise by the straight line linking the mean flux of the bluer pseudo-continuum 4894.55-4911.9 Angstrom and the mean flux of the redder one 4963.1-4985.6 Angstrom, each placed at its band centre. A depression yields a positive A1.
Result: -3.41 Angstrom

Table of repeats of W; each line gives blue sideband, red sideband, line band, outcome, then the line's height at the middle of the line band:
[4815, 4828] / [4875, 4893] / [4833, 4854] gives 2.5 Angstrom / 8.01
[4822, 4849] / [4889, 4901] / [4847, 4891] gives -2.3 Angstrom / 7.38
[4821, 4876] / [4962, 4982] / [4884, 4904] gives 0.4 Angstrom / 7.69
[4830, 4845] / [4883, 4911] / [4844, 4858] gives 2.0 Angstrom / 7.44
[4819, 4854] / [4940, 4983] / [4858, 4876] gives -2.1 Angstrom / 7.68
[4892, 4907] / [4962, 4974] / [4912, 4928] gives -0.4 Angstrom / 7.58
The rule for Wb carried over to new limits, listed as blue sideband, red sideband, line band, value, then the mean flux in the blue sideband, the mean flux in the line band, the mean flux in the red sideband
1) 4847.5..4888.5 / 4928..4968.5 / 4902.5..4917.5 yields 0.026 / 7.92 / 7.82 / 8.1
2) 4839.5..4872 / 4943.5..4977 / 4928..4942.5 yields 0.018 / 7.66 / 7.96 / 8.24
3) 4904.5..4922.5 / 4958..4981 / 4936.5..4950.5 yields -0.058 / 7.71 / 8.18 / 7.8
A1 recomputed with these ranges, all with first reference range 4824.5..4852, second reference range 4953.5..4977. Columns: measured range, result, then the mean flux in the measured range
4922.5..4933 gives -0.3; 8.21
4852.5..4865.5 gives -1.6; 8.62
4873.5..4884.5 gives -0.9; 8.43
